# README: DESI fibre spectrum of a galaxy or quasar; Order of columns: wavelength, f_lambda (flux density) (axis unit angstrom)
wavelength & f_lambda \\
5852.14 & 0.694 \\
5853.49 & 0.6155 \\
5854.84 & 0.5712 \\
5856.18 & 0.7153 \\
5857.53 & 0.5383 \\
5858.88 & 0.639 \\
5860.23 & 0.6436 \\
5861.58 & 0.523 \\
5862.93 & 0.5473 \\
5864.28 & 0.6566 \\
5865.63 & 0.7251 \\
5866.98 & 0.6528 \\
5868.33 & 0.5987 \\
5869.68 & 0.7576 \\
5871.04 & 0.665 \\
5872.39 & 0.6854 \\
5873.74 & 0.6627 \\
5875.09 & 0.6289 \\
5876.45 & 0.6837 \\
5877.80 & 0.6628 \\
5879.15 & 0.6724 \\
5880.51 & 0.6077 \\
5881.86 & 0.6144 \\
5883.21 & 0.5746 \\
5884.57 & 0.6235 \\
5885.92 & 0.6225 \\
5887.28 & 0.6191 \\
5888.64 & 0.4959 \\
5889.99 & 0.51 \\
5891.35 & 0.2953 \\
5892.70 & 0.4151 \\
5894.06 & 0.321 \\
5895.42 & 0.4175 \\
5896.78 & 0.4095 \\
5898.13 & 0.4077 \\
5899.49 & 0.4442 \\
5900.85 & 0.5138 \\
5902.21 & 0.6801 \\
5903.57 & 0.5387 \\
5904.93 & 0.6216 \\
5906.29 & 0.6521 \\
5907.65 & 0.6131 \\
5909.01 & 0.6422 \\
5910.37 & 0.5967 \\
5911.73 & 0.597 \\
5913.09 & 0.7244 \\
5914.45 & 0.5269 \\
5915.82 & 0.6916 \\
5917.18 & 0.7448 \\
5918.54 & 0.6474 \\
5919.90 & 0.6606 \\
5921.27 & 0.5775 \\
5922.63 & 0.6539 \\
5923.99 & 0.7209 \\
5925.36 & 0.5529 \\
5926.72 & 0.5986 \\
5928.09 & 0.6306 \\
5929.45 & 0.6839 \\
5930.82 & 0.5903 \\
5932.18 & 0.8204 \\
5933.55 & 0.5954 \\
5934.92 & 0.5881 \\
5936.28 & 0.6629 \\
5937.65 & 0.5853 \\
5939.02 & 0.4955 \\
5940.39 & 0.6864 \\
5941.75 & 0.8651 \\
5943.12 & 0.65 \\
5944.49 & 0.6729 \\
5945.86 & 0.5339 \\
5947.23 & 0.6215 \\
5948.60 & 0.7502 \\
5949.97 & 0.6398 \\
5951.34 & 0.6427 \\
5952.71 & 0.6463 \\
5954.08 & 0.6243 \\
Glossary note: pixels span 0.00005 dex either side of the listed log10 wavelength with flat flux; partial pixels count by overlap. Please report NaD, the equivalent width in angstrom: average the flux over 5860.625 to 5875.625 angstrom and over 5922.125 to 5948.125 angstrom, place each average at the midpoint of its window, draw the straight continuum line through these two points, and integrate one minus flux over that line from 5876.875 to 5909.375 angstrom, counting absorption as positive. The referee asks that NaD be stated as 5.3 angstrom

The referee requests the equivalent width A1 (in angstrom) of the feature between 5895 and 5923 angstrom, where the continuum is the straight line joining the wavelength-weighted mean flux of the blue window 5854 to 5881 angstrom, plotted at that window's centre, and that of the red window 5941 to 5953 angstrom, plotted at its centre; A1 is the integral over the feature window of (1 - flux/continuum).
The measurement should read 2.87 angstrom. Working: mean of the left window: 0.642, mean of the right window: 0.67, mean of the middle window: 0.59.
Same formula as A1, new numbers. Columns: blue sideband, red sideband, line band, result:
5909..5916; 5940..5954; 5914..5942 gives -0.01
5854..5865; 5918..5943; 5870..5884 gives -0.76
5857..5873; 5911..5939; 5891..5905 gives 3.96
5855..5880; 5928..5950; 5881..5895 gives 3.00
